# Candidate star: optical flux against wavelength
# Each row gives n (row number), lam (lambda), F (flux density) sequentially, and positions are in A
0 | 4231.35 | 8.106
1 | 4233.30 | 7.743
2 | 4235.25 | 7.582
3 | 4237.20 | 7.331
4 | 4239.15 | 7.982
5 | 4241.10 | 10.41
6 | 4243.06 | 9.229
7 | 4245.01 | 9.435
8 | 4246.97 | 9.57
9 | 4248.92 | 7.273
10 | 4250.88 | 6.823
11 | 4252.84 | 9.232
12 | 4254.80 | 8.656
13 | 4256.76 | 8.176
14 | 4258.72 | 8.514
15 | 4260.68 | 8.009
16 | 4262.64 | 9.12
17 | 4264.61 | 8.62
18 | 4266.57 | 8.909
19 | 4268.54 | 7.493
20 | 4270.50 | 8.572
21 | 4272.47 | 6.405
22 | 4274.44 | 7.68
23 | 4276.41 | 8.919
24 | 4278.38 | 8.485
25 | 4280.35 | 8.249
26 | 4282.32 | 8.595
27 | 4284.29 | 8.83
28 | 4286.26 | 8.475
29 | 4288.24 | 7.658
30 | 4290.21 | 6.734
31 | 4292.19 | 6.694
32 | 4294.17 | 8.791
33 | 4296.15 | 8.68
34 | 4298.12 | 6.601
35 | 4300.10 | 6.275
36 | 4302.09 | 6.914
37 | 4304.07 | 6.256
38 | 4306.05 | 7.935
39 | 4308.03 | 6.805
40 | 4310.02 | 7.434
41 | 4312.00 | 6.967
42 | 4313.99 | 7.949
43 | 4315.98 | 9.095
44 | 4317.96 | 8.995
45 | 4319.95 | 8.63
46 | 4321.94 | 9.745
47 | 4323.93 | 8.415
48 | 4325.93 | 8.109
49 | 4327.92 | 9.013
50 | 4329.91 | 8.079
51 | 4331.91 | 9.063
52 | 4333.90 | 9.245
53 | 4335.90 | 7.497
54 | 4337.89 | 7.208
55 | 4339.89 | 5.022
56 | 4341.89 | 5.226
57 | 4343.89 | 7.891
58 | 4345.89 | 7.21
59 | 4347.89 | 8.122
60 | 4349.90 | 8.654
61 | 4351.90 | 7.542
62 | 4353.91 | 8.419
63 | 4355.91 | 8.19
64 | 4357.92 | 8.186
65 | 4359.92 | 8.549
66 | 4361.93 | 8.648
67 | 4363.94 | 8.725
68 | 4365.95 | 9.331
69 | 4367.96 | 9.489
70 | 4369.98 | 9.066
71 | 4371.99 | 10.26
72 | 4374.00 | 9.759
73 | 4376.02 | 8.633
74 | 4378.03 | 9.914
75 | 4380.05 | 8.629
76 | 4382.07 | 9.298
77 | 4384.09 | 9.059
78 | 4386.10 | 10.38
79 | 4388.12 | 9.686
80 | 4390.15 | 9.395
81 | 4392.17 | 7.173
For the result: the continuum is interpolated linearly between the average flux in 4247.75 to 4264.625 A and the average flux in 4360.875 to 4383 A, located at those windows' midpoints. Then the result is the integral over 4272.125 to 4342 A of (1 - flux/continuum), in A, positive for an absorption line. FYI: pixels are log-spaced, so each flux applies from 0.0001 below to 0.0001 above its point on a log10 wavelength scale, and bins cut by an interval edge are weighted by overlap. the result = 6.8 A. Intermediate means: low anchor 8.26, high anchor 9.25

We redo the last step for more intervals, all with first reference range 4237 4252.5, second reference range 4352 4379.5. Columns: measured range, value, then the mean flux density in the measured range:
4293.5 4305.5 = 2.09 A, 7.24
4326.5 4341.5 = 1.84 A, 7.78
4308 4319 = 1.04 A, 7.97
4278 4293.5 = 1.34 A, 7.96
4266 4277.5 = 0.94 A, 7.96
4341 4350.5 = 1.61 A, 7.39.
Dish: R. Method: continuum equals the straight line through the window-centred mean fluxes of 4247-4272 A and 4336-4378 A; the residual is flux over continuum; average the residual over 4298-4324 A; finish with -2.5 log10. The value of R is 0.07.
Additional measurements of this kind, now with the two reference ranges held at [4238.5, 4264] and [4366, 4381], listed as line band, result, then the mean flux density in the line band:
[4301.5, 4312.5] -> 0.262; 7.07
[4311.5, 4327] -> 0.065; 8.54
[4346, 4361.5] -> 0.134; 8.19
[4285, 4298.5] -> 0.152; 7.74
